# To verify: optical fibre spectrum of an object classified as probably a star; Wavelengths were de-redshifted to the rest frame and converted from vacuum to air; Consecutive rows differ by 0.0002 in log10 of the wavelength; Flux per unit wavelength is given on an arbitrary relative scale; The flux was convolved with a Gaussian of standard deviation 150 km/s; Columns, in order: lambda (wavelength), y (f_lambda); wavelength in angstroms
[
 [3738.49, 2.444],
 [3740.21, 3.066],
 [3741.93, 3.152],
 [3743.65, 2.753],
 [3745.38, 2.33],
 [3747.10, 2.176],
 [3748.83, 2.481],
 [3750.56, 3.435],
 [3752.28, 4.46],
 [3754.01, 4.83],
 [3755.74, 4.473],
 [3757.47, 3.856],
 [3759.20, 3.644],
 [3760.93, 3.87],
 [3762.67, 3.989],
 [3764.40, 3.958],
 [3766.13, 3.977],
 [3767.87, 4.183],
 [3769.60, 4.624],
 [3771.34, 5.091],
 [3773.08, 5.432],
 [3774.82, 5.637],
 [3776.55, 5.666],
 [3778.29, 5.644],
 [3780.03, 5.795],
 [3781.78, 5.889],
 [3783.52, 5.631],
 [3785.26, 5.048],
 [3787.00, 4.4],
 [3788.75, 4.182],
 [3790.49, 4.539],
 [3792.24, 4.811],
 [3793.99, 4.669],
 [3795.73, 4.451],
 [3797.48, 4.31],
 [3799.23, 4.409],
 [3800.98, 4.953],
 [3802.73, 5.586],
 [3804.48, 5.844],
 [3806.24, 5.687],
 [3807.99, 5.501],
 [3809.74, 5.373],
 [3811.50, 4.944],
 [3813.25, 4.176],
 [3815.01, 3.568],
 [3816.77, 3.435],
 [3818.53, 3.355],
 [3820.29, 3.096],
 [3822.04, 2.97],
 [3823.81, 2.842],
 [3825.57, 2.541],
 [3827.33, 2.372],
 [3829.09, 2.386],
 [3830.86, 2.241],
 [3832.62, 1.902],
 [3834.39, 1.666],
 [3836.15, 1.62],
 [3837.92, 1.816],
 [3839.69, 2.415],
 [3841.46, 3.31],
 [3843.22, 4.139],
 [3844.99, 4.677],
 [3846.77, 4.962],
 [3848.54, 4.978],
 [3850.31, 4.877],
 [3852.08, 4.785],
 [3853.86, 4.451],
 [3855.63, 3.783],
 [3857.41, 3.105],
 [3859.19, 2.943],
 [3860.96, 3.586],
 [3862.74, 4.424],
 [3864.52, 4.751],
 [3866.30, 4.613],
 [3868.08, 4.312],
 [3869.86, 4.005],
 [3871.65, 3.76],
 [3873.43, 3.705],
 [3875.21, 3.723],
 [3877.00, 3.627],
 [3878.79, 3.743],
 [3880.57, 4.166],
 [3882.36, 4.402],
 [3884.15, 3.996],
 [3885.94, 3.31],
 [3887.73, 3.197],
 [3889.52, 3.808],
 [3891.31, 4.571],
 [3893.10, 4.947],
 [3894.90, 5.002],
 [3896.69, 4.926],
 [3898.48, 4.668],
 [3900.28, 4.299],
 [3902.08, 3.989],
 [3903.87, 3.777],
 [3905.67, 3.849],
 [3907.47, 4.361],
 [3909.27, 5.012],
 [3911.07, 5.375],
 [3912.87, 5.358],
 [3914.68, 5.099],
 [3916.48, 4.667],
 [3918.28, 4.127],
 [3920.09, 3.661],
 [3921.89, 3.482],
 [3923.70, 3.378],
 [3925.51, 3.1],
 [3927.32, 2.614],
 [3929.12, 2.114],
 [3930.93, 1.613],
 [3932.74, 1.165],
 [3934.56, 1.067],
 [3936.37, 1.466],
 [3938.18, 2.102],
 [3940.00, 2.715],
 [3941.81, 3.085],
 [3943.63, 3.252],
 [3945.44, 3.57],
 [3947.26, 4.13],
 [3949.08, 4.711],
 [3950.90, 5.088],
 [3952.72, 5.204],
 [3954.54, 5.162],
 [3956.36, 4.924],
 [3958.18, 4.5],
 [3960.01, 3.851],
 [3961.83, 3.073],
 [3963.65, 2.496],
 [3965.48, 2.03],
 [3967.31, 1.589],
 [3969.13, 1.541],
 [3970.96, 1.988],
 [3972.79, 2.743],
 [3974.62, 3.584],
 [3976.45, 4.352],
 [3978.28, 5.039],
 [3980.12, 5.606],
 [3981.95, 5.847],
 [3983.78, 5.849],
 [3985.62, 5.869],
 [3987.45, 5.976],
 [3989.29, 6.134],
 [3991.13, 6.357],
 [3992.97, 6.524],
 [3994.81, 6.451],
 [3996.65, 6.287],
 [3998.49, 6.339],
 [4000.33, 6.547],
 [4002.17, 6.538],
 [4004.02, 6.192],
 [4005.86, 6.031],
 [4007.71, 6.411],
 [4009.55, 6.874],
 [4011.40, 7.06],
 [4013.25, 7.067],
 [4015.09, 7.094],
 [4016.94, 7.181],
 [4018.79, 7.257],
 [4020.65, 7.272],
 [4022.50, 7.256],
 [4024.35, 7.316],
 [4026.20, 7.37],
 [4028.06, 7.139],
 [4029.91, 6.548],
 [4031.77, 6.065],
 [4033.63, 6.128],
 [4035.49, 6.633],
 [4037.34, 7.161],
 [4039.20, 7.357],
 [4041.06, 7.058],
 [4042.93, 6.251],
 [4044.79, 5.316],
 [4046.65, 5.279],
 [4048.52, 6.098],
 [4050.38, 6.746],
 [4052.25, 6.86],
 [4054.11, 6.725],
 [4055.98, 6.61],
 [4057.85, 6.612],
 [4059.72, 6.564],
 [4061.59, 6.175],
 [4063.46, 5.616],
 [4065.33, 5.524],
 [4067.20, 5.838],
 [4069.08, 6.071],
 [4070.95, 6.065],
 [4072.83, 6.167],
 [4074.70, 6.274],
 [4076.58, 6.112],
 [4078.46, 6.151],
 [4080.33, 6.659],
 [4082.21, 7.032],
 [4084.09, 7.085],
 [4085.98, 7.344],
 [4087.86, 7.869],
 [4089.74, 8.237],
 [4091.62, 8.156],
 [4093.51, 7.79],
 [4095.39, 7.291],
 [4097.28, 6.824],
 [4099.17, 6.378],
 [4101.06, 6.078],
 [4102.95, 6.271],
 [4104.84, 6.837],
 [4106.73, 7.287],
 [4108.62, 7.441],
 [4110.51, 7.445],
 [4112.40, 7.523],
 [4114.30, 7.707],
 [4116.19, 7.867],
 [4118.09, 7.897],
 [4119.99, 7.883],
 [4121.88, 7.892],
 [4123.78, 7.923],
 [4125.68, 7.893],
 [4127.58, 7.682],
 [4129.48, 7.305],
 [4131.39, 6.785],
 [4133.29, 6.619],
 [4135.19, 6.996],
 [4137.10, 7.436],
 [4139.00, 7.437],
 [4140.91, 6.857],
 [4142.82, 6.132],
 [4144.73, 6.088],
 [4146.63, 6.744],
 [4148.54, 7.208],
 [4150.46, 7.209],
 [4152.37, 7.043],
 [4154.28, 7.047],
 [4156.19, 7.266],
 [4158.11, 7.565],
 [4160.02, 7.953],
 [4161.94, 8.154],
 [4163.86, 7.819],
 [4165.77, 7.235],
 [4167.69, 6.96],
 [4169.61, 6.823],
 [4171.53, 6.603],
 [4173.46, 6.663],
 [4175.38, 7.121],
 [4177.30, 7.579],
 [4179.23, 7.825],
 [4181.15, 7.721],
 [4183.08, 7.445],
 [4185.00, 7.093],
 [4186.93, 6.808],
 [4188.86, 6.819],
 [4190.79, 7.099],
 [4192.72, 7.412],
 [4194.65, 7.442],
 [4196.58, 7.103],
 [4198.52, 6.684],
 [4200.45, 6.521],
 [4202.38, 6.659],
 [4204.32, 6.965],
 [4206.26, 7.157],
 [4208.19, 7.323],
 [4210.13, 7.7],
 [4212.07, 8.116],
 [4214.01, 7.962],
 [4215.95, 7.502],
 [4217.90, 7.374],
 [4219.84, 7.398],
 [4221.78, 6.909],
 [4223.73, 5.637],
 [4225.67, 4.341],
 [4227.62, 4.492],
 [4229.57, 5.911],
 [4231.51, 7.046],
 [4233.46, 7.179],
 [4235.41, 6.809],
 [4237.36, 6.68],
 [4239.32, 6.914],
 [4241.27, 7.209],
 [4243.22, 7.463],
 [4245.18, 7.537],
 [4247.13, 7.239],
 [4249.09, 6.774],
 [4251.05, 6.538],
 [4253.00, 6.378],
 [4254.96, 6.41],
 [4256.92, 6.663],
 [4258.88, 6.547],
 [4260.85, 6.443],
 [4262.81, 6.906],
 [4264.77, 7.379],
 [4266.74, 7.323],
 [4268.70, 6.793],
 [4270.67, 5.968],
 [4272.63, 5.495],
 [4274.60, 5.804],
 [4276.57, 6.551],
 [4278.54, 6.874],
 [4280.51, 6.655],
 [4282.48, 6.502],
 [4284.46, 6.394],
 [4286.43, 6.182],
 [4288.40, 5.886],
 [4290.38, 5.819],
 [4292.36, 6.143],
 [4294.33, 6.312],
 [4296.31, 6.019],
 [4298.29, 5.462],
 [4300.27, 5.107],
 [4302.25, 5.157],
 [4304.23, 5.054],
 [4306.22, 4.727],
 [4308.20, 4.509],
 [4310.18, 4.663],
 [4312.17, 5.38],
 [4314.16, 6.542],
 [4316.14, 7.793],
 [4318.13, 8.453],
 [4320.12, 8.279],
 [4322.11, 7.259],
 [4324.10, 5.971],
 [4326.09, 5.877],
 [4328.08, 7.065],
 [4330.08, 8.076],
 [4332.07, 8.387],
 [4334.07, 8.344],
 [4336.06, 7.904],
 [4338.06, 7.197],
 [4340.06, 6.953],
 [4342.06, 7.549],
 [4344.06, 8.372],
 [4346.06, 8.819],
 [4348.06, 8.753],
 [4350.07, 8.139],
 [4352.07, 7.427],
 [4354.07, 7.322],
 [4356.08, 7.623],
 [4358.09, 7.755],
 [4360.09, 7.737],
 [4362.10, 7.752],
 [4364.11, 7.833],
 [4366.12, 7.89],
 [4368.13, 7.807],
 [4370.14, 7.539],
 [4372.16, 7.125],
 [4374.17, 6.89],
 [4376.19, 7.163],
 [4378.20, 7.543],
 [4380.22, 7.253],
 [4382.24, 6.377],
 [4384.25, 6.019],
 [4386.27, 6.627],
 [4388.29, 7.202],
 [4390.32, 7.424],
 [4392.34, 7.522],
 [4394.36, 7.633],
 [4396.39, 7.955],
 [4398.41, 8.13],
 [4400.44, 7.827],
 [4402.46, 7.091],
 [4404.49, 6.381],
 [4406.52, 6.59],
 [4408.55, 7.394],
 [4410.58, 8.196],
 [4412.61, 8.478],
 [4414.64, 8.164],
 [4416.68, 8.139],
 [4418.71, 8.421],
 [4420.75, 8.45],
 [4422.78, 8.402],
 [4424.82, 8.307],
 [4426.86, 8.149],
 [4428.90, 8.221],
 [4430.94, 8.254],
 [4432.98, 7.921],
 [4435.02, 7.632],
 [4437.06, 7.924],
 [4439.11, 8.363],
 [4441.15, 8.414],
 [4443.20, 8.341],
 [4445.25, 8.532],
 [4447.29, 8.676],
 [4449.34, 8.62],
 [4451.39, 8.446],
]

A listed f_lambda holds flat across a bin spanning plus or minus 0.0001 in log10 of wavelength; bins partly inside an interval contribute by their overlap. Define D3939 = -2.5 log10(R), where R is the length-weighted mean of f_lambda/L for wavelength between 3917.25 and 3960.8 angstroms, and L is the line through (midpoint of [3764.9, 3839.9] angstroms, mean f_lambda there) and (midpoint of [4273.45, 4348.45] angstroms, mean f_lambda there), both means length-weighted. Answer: 0.40 mag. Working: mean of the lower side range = 4.16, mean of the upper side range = 6.64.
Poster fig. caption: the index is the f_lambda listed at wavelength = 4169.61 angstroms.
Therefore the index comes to 6.823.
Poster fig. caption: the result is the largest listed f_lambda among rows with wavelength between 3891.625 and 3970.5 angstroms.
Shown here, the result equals 5.375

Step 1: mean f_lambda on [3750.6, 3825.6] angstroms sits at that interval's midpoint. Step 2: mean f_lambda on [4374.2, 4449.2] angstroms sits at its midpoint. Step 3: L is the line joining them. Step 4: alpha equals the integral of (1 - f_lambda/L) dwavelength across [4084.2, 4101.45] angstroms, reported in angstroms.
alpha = -3.5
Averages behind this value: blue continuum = 4.55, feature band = 7.35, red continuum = 7.75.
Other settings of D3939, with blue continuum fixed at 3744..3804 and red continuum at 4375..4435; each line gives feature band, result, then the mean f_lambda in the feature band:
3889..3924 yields 0.16 mag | 4.44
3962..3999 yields 0.20 mag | 4.58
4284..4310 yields 0.26 mag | 5.55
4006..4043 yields -0.21 mag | 6.92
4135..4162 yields -0.12 mag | 7.11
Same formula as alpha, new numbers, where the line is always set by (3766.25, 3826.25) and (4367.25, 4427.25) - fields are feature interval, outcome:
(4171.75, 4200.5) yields -2.82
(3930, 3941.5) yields 7.69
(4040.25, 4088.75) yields -3.65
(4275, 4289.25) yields 1.16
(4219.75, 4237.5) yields 1.49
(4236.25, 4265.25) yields -0.14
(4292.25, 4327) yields 5.27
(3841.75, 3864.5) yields 3.24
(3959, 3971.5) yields 7.02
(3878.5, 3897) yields 3.31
